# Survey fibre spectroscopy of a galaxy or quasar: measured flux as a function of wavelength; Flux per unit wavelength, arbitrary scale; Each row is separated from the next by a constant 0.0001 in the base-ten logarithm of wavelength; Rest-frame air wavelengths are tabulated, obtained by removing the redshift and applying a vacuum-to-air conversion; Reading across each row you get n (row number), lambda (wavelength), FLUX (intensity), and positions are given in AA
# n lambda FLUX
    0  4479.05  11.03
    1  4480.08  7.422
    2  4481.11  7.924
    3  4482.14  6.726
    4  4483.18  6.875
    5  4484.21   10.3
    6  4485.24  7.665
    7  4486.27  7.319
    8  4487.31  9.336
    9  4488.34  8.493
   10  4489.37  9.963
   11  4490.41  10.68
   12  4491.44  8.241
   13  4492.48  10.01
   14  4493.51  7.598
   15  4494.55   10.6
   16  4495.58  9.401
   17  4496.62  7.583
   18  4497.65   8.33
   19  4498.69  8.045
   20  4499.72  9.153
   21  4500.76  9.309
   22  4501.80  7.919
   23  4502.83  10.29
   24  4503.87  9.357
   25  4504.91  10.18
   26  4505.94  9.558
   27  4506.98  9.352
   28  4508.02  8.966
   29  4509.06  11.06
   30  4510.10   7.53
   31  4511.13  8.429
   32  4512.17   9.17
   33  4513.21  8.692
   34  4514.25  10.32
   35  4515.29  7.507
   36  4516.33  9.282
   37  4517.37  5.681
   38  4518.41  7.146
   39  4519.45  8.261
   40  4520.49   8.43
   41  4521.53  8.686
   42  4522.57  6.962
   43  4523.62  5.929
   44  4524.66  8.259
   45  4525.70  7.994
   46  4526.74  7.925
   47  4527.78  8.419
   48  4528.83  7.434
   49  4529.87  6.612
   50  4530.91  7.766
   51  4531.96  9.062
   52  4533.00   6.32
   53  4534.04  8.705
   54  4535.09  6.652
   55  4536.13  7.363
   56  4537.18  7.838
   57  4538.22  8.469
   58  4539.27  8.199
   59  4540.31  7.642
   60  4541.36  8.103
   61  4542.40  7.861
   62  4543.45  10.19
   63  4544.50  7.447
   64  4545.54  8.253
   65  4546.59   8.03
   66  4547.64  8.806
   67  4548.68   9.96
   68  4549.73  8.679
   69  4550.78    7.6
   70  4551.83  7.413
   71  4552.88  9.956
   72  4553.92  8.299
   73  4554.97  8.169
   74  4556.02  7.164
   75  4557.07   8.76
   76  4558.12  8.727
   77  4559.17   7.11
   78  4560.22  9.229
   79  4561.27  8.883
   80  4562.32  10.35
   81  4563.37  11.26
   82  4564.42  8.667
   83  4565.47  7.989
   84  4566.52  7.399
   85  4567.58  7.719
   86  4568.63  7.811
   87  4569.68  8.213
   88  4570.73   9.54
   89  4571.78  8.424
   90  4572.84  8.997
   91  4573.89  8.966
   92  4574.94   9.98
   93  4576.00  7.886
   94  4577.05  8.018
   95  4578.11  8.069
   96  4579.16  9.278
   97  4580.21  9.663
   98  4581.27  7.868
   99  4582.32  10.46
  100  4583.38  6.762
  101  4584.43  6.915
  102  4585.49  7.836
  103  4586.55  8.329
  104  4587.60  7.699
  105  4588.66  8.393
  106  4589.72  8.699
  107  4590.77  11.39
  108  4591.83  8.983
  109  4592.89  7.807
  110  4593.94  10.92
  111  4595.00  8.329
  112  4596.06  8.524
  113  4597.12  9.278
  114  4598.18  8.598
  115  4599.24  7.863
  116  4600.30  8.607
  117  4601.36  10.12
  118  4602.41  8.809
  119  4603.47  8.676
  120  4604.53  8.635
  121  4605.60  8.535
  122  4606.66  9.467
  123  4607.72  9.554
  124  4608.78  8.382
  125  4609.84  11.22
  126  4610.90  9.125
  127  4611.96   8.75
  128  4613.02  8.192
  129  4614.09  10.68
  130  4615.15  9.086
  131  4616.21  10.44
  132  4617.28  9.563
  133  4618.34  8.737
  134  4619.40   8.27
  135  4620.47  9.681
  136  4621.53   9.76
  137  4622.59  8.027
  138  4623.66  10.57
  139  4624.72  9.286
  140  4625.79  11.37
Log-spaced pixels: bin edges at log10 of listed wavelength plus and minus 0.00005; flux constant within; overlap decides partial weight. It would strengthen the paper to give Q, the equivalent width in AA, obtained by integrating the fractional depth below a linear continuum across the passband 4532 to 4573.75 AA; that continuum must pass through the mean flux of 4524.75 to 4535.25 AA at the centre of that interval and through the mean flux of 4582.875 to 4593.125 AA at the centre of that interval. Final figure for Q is -2.2 AA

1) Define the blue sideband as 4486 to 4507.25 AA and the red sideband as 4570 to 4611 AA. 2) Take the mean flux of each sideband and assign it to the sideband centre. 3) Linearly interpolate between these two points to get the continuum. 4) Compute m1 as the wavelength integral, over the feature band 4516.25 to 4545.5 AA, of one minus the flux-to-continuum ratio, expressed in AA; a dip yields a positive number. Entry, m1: 3.9 AA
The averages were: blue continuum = 9.1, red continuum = 8.83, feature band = 7.79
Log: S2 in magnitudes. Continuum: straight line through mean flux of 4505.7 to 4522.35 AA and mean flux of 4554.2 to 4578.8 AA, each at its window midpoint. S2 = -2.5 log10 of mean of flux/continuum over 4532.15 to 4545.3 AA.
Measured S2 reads 0.084 mag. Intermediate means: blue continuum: 8.58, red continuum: 8.58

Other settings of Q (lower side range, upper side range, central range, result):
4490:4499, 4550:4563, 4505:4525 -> 0.9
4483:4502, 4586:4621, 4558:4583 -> 0.7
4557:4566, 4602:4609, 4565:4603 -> 1.4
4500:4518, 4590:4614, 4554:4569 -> 0.9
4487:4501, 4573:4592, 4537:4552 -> 0.8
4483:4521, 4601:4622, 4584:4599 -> 0.8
